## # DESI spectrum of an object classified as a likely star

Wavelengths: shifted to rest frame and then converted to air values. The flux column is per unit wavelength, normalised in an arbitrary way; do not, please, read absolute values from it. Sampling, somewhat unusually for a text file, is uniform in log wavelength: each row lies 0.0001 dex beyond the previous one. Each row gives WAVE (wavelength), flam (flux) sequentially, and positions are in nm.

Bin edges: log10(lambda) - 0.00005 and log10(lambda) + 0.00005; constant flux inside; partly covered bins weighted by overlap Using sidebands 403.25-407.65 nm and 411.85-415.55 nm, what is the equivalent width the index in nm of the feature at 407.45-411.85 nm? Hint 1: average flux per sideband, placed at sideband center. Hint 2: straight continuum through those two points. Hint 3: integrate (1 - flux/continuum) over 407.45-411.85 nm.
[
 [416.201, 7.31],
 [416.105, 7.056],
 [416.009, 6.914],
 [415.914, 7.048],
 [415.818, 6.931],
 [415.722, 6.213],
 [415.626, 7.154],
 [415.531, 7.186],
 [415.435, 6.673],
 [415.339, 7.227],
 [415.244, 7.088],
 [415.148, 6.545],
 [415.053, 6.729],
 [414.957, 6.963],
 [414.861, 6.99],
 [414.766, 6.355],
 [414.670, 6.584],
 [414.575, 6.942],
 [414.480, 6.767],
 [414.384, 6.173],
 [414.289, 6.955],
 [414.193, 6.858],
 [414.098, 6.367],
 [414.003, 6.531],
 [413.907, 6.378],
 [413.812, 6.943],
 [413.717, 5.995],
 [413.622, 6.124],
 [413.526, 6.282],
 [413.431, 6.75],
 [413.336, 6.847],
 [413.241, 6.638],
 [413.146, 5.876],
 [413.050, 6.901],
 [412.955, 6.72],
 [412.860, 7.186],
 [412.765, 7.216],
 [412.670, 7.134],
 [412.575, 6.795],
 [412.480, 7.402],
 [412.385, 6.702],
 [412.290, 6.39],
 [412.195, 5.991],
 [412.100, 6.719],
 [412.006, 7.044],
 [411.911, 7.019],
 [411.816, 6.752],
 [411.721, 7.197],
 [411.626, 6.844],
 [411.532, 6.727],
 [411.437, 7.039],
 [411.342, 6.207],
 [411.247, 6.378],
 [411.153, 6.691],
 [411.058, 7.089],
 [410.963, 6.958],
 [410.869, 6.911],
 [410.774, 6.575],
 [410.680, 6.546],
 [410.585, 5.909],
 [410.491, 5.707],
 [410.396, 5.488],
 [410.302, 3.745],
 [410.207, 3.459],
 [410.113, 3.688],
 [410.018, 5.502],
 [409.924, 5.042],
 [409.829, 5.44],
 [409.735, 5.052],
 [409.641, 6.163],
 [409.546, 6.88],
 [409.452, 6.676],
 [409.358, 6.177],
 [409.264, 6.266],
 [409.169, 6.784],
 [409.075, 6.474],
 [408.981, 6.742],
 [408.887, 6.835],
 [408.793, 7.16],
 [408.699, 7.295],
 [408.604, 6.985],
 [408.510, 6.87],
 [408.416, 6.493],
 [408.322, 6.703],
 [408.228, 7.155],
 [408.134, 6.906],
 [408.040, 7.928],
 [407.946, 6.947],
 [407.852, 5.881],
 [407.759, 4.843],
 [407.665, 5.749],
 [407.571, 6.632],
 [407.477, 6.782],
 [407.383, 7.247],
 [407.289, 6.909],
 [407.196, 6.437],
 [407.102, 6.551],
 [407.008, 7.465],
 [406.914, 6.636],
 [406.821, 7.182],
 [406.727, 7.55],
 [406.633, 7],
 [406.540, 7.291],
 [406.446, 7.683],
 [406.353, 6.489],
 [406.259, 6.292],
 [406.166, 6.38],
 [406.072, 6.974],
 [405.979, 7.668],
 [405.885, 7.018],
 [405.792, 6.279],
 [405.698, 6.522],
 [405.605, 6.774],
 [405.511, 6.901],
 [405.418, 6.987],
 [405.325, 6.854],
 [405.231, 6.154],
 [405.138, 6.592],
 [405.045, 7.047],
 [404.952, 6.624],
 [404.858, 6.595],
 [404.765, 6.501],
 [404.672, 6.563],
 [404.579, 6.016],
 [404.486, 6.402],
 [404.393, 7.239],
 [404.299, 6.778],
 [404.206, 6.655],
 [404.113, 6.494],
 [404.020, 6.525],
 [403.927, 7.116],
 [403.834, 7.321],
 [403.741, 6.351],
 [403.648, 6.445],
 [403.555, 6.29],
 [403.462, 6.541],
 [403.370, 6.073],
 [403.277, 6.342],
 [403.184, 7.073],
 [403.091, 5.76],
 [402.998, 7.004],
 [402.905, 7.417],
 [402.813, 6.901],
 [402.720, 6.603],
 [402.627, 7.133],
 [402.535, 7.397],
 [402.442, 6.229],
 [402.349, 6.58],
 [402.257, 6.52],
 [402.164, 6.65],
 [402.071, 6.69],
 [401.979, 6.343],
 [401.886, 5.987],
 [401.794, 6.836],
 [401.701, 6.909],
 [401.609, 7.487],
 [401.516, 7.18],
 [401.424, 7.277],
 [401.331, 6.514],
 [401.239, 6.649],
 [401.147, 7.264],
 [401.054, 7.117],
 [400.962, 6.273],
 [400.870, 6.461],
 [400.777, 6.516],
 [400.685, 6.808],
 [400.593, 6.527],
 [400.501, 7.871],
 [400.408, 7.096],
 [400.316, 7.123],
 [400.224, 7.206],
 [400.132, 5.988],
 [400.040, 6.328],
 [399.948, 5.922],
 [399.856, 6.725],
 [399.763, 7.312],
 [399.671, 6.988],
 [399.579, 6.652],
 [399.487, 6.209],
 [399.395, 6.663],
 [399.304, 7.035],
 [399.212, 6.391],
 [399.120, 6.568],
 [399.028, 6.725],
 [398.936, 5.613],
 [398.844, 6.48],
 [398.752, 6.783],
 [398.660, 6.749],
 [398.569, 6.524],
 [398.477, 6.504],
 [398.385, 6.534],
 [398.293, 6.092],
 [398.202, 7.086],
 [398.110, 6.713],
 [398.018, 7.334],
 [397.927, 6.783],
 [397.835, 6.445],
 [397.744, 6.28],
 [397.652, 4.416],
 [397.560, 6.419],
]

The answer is 0.280 nm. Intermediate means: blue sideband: 6.74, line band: 6.3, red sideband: 6.71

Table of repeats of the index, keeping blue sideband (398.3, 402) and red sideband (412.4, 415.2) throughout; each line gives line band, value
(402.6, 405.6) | 0.01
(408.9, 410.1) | 0.11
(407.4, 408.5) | 0.02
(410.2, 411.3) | 0.11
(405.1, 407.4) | -0.06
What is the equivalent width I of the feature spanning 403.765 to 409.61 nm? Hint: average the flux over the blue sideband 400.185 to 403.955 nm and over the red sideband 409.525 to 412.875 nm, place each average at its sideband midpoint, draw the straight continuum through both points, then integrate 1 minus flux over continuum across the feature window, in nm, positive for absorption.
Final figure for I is -0.22 nm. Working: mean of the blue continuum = 6.78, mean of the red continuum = 6.25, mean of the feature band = 6.75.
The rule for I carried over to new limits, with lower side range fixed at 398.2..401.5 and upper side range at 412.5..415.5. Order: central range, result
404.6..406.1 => -0.011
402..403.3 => -0.009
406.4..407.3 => -0.052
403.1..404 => 0.015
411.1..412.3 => -0.001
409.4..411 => 0.256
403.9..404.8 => 0.009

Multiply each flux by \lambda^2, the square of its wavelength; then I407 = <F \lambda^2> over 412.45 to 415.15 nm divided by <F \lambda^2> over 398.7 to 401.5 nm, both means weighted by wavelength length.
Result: 1.07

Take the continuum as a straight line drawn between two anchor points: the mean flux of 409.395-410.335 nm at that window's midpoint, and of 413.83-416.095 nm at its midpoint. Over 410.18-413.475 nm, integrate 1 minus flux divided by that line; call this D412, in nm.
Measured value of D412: -0.41 nm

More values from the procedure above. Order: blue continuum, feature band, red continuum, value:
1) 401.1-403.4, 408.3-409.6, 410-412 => -0.09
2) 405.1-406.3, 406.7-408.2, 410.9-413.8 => 0.00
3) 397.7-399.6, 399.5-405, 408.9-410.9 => -0.34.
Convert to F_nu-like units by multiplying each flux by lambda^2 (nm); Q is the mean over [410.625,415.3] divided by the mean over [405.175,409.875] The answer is 1.0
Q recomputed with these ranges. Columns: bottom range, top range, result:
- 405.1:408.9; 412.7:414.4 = 1.00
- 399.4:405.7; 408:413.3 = 1.00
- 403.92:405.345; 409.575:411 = 0.85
